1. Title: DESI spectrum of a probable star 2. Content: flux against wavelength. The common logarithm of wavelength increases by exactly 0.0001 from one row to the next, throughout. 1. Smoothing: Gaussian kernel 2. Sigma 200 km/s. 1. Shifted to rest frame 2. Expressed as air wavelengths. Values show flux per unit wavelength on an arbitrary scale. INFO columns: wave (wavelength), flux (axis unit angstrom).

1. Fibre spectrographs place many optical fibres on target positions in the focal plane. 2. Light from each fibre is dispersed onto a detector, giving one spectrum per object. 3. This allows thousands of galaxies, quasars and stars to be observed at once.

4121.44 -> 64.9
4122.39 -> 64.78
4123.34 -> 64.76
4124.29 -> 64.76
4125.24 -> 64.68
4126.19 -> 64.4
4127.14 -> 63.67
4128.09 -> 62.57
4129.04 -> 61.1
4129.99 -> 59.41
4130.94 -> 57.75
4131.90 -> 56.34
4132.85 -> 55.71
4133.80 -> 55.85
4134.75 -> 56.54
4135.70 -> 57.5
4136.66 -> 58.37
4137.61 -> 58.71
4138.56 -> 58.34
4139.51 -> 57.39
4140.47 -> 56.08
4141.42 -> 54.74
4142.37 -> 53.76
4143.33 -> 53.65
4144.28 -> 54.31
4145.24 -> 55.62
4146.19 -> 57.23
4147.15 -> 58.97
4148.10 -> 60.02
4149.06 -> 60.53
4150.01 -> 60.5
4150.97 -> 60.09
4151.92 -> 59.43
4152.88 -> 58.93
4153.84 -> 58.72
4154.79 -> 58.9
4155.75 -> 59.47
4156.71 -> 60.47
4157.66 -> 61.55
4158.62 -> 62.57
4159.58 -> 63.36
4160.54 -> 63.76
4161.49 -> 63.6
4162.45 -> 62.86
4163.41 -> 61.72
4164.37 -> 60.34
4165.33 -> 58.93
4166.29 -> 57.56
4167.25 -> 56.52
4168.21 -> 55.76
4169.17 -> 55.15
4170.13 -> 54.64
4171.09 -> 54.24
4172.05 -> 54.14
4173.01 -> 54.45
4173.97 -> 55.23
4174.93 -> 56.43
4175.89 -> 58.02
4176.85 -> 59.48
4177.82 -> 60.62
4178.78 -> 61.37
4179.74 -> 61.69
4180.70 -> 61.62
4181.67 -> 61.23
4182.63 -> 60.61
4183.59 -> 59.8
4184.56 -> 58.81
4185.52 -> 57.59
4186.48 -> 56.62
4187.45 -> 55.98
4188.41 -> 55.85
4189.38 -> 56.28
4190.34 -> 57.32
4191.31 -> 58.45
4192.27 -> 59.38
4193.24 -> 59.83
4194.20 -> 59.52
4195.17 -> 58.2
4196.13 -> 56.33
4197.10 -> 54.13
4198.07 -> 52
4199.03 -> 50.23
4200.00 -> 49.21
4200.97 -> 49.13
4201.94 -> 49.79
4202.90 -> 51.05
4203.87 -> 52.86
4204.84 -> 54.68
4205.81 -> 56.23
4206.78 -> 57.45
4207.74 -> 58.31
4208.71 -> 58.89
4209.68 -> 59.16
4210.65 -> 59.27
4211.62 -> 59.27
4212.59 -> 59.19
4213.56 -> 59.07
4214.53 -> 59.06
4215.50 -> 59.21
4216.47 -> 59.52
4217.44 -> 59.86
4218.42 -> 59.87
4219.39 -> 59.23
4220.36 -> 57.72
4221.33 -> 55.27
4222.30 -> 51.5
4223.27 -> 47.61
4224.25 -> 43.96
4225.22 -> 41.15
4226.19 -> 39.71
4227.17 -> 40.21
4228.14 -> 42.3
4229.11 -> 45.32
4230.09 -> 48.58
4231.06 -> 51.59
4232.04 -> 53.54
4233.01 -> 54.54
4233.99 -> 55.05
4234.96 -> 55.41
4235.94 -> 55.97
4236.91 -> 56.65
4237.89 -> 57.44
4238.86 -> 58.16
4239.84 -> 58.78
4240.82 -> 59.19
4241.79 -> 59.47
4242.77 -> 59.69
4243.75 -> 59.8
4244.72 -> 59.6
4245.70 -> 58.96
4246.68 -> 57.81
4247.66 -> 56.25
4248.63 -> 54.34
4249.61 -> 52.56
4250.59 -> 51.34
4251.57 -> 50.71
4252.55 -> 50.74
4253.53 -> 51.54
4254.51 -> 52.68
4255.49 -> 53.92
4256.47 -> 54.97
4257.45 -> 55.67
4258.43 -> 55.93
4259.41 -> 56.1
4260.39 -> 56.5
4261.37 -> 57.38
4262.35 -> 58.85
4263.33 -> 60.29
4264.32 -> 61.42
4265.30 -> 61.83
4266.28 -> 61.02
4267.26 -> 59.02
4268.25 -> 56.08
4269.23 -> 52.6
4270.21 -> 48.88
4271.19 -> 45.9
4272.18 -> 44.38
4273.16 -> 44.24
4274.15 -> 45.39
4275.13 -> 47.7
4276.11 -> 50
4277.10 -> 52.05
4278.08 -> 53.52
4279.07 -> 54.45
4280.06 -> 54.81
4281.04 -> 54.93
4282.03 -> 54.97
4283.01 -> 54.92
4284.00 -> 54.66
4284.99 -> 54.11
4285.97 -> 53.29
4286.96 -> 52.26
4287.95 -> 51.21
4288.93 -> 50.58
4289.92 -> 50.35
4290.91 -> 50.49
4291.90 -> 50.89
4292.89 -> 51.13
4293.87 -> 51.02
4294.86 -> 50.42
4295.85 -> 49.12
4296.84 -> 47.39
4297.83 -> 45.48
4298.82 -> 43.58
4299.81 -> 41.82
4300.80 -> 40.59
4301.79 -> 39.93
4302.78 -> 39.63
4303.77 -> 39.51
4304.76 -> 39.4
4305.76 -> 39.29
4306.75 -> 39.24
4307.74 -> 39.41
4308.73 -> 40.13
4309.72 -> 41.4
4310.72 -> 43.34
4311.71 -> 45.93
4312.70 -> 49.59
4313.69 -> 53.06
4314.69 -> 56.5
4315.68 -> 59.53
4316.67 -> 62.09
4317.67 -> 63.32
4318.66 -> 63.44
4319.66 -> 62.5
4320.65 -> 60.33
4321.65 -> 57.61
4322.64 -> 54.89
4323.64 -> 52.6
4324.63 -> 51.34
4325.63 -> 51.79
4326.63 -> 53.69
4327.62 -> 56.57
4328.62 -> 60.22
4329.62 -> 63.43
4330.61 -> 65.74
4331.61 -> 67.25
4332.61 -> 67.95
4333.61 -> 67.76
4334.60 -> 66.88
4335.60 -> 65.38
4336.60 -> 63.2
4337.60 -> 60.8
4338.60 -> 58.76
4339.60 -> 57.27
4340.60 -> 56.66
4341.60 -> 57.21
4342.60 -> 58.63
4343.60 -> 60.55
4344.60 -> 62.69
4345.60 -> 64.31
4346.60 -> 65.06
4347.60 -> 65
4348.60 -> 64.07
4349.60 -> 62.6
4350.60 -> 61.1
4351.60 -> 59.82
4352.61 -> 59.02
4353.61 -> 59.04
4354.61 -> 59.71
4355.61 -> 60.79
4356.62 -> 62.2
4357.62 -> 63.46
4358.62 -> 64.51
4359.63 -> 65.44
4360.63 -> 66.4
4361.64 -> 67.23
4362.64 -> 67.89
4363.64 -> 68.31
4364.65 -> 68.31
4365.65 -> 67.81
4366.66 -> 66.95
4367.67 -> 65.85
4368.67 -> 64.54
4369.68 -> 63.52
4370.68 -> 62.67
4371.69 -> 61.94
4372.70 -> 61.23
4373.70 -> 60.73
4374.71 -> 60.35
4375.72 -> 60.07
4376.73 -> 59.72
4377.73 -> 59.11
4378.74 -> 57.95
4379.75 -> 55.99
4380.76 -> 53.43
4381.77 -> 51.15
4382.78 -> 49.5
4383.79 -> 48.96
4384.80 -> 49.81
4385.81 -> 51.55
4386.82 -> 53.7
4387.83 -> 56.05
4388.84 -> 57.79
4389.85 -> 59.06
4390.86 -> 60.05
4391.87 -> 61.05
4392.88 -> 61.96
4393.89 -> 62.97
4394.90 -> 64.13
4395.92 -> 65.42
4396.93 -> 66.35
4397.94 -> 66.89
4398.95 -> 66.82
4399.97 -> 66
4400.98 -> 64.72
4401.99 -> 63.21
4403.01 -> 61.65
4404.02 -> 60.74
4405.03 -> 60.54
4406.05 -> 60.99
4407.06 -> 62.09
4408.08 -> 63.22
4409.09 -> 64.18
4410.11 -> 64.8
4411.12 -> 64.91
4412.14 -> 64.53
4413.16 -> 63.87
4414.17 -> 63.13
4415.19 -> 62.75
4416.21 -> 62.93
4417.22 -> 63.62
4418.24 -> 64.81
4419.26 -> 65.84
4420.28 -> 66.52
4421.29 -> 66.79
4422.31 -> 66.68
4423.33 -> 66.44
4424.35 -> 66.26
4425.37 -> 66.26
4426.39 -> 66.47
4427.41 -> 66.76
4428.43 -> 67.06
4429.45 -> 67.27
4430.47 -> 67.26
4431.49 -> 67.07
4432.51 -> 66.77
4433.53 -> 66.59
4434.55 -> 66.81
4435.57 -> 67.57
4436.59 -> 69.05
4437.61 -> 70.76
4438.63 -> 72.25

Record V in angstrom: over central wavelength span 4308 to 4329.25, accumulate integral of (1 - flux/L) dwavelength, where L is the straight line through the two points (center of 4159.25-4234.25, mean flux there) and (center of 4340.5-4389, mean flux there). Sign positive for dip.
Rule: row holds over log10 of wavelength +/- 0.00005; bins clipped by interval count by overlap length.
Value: 1.9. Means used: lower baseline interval 55.8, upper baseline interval 60.7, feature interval 54.2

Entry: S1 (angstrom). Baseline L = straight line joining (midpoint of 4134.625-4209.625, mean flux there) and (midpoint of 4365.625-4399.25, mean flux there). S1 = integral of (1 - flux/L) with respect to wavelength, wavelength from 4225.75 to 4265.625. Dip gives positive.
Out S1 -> 2.5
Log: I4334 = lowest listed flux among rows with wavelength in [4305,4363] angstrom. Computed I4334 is 39.24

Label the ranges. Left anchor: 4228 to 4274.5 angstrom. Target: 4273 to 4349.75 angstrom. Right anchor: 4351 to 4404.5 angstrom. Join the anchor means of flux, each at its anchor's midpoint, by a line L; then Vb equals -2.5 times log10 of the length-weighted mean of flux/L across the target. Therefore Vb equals 0.08 mag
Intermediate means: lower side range 54.7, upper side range 61.2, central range 53.8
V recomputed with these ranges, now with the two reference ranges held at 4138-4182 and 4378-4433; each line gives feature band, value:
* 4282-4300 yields 2.99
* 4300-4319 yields 4.33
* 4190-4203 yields 0.97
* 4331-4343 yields -0.24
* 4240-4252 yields 0.62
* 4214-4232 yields 2.48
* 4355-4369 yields -0.94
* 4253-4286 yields 3.41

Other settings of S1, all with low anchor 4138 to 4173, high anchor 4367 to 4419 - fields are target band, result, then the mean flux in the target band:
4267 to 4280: 2.0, 50.3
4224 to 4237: 2.3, 48.7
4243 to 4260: 1.3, 55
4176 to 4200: 0.4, 57.9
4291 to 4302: 2.4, 46.8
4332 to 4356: -0.6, 61.9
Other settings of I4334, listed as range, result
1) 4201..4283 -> 39.71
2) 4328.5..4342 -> 56.66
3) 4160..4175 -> 54.14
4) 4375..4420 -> 48.96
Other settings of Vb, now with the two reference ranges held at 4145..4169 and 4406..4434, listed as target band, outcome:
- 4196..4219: 0.09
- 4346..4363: 0.01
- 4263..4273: 0.14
